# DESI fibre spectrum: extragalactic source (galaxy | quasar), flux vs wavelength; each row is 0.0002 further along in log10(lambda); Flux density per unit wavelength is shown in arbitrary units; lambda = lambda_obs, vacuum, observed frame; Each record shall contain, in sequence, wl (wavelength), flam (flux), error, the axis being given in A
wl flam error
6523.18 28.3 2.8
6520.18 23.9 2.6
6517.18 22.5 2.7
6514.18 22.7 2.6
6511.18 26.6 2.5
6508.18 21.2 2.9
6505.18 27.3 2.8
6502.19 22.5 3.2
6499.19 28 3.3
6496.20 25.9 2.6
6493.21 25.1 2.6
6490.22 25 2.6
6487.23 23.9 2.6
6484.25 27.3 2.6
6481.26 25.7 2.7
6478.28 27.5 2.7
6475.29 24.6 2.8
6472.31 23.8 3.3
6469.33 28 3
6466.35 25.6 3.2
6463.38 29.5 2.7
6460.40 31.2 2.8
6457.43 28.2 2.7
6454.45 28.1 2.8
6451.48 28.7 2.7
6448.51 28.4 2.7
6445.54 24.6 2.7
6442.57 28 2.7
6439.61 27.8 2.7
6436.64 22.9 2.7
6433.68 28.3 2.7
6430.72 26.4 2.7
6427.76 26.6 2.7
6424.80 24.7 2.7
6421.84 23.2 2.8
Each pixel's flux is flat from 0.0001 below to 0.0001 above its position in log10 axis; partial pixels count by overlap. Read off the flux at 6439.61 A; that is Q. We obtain 27.8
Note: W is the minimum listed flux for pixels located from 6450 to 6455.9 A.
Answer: 28.1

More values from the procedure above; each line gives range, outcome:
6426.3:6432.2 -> 26.4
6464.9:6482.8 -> 23.8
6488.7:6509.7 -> 21.2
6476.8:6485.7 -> 25.7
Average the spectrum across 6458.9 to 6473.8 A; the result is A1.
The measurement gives 27.6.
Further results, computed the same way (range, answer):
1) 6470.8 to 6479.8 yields 25.3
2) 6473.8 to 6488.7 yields 25.8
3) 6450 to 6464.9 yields 29.1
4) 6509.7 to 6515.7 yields 24.6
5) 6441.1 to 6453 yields 27.4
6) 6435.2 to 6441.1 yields 25.4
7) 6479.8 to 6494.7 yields 25.4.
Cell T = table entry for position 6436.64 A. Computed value 22.9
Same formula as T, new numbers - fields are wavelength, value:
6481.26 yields 25.7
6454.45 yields 28.1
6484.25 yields 27.3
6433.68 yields 28.3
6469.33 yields 28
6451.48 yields 28.7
